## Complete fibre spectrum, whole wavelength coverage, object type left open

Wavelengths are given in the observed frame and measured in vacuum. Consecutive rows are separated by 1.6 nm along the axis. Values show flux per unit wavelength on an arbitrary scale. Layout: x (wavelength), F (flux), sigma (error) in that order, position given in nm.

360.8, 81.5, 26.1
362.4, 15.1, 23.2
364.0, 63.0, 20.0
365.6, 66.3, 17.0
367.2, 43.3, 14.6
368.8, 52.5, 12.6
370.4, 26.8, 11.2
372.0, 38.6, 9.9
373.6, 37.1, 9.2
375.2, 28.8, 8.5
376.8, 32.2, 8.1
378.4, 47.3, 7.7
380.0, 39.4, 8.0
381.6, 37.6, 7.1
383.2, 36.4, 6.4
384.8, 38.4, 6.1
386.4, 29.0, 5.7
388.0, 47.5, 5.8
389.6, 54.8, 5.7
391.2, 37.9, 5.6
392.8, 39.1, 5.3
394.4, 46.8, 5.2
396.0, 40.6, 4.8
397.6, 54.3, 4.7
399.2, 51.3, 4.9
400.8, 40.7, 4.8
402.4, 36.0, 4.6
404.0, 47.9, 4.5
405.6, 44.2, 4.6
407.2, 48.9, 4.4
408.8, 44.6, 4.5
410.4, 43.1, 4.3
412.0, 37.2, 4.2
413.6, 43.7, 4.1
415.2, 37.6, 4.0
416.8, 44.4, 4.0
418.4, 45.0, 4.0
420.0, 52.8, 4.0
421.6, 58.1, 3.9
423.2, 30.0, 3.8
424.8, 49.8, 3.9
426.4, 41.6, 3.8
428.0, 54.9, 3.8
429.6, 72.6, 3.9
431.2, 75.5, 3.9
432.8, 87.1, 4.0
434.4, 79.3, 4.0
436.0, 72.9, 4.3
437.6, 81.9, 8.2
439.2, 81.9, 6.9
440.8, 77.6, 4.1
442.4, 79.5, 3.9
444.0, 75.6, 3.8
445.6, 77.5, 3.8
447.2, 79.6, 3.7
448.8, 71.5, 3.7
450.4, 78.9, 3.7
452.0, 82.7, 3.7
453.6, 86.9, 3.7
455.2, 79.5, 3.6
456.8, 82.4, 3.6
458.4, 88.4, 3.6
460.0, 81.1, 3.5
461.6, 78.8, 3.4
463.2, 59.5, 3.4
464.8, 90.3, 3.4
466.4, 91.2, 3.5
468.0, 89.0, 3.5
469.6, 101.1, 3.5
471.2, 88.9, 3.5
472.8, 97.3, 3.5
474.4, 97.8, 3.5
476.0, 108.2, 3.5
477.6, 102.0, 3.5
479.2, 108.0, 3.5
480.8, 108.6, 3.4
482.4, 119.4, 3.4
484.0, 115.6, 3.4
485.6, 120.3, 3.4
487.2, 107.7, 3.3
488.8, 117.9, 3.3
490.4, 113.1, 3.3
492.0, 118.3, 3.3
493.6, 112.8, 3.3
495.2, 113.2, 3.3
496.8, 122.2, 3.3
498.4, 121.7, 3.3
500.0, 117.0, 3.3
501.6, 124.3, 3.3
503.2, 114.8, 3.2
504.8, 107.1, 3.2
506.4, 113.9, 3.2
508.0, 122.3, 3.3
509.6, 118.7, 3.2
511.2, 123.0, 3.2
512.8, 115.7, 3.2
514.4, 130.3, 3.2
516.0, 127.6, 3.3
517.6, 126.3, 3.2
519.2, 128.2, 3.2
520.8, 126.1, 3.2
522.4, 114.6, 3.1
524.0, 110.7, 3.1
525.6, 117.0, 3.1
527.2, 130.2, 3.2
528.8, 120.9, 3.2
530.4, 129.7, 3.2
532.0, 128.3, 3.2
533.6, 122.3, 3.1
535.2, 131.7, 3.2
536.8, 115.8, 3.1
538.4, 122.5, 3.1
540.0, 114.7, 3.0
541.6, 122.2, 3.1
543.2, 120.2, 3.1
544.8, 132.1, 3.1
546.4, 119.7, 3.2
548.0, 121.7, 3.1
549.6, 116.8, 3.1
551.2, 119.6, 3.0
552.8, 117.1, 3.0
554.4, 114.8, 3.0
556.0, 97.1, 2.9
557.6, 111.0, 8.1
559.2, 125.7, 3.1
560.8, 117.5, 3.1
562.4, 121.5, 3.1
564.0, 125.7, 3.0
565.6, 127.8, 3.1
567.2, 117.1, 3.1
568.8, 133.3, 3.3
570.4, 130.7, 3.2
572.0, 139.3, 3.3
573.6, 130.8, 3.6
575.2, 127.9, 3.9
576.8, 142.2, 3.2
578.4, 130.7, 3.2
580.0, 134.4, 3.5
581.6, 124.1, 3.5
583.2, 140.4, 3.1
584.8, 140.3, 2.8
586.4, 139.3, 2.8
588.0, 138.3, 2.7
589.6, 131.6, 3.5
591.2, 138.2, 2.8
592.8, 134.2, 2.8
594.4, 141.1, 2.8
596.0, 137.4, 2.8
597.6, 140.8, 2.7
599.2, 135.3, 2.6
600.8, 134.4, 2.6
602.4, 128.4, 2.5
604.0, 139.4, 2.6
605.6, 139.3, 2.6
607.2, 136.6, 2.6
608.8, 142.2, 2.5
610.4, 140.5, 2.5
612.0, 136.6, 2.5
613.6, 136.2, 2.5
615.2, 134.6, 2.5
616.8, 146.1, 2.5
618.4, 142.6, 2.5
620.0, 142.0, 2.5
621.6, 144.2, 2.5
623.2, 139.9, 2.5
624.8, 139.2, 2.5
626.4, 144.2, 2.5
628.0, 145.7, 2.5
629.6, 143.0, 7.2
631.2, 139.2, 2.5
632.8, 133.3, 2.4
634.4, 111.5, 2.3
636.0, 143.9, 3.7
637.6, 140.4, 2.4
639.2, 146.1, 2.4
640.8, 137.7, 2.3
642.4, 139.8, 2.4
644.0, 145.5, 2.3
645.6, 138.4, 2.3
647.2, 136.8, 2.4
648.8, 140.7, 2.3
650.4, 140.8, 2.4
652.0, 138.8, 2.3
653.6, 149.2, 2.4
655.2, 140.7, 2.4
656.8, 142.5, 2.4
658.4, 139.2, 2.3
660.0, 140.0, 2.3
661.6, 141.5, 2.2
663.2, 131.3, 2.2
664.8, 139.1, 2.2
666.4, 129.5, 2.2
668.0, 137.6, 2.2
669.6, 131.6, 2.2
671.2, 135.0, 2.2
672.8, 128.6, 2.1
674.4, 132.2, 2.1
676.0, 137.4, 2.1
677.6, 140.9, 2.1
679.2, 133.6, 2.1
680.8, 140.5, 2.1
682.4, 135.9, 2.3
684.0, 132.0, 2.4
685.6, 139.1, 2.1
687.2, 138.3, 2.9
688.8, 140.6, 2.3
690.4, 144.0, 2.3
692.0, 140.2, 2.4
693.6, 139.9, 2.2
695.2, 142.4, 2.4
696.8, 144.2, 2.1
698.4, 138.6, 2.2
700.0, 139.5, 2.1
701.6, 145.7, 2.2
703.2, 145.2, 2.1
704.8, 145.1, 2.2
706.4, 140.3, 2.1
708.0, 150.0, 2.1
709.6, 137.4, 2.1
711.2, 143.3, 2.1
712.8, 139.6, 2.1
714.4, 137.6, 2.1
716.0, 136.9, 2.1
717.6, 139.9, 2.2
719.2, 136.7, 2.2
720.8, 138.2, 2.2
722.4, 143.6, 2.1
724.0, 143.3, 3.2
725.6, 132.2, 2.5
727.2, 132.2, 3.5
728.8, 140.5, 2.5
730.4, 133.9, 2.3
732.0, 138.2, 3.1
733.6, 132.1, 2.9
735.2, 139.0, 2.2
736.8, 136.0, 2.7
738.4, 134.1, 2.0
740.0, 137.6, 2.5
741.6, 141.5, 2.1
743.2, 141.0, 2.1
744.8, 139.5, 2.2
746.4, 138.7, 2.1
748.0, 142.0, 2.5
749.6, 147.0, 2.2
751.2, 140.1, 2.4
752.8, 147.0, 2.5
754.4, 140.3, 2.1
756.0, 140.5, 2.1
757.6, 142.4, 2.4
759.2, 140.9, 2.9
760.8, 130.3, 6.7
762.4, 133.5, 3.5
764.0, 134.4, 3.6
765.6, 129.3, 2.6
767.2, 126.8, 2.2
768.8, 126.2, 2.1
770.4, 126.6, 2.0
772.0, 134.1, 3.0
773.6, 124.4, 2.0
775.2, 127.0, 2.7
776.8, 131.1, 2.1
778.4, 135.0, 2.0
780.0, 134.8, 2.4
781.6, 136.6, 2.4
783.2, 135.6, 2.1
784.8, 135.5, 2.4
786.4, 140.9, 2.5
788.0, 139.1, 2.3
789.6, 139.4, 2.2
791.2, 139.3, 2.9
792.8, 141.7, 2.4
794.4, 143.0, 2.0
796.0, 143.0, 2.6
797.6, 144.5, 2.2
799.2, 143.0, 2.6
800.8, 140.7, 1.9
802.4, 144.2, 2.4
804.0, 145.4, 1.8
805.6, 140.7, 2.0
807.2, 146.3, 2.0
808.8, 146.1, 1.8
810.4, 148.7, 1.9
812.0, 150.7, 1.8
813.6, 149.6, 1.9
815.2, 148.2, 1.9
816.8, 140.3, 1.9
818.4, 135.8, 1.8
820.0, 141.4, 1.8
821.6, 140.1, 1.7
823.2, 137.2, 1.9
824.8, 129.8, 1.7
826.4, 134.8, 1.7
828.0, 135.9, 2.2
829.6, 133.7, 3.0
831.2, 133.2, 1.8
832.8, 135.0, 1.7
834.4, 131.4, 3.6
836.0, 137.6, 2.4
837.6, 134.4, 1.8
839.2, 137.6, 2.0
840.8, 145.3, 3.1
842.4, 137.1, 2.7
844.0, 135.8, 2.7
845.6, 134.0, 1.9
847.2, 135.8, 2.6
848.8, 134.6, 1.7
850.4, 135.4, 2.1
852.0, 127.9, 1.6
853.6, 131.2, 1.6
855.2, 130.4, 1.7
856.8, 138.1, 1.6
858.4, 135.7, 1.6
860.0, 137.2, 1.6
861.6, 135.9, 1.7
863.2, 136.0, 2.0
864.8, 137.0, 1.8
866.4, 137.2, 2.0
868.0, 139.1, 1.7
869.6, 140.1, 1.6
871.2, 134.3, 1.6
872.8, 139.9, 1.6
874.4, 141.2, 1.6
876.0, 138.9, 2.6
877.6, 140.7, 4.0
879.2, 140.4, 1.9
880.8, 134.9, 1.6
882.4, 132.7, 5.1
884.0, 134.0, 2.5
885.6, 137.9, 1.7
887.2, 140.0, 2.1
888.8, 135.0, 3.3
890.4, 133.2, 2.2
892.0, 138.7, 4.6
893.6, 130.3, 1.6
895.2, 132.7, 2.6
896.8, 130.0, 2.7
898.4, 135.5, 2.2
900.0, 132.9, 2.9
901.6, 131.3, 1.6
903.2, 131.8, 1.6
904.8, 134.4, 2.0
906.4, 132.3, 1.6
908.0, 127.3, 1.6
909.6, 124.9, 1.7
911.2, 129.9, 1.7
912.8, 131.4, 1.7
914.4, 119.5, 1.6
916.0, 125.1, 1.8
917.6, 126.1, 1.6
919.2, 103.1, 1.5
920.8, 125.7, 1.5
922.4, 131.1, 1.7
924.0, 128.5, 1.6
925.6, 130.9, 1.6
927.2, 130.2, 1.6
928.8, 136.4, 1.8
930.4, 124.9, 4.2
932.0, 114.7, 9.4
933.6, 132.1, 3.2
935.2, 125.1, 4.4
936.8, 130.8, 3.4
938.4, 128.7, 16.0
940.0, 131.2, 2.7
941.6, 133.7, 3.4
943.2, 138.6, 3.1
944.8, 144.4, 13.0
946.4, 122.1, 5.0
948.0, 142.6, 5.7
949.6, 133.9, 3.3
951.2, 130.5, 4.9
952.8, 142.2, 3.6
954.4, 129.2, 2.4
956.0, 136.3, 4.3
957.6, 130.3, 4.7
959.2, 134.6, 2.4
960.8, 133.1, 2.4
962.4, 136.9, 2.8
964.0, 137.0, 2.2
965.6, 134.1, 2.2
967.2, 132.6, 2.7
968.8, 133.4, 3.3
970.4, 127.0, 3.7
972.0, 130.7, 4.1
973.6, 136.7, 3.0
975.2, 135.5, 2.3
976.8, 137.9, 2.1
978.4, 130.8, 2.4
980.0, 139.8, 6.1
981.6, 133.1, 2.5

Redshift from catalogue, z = 0.076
